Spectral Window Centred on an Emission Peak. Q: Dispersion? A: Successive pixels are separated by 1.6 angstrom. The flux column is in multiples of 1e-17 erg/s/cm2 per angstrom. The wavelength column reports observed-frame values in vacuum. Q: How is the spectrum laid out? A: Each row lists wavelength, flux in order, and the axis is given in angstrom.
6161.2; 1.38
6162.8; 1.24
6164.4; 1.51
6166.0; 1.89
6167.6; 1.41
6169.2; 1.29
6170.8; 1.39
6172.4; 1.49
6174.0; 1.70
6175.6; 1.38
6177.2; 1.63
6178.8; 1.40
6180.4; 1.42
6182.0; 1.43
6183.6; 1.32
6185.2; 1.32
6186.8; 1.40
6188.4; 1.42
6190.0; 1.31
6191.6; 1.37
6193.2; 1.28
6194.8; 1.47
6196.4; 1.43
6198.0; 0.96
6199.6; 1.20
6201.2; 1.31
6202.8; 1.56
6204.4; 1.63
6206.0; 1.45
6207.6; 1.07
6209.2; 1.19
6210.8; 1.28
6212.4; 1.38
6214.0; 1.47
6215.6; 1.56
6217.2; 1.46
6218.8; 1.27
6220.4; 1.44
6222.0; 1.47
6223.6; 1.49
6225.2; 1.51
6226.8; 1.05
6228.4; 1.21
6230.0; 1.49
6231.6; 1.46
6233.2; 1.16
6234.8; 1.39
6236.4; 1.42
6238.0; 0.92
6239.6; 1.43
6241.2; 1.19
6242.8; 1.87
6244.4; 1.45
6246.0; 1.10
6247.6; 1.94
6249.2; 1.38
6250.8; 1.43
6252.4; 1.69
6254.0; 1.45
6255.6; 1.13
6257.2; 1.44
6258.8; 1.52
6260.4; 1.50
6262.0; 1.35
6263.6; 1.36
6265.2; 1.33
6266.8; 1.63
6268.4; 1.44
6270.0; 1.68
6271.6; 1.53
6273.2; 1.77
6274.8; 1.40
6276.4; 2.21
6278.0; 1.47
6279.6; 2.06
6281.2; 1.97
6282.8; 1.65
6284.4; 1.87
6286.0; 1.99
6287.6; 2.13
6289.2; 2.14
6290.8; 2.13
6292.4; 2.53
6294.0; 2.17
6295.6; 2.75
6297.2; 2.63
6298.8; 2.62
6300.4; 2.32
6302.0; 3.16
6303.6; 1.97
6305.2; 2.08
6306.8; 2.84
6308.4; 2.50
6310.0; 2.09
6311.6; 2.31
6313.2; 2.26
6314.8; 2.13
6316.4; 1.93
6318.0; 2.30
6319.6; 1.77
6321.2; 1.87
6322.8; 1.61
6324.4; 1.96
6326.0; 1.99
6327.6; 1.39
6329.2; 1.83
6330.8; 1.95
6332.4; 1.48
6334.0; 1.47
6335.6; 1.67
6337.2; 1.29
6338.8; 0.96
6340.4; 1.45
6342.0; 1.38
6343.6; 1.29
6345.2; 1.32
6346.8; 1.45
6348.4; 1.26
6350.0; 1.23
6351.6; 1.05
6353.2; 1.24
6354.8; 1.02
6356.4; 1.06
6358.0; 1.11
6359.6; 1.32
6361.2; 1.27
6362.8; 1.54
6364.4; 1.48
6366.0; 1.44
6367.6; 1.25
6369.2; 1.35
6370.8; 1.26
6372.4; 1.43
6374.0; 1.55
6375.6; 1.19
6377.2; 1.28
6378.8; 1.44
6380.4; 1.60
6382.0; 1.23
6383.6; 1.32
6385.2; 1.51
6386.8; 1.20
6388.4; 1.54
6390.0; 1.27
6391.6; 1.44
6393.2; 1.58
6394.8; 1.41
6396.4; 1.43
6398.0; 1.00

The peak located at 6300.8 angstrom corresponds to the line Mg II 2798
